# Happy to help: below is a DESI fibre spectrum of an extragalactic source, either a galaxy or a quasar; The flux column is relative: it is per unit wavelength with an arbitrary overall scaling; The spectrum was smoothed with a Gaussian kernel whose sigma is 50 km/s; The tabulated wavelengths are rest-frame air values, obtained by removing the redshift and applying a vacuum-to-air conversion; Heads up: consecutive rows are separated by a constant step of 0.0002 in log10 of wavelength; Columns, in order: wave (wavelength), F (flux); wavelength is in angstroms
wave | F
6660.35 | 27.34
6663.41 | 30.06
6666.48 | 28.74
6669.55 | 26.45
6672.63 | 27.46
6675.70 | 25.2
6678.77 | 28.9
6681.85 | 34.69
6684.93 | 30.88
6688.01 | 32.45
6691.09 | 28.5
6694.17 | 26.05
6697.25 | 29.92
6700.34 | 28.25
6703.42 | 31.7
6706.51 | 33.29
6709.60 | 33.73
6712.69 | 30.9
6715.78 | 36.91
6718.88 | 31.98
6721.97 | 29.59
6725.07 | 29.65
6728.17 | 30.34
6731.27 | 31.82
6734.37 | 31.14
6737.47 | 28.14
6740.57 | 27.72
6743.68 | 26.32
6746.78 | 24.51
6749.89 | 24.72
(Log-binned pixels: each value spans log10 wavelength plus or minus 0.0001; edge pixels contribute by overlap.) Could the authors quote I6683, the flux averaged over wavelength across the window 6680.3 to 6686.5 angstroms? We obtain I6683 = 32.7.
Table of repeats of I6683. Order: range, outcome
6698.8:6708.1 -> 31.1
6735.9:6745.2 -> 27.4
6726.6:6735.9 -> 31.1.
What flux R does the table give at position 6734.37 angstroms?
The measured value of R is 31.14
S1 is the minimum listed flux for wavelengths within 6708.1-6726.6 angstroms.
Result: 29.59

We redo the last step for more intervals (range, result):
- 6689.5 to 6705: 26.05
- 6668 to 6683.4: 25.2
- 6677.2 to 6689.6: 28.9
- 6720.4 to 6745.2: 26.32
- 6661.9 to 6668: 28.74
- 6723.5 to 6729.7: 29.65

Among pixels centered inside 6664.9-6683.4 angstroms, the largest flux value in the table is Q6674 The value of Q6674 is 34.69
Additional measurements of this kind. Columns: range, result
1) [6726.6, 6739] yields 31.82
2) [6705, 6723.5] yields 36.91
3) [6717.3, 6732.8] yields 31.98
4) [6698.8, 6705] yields 31.7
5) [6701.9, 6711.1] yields 33.73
